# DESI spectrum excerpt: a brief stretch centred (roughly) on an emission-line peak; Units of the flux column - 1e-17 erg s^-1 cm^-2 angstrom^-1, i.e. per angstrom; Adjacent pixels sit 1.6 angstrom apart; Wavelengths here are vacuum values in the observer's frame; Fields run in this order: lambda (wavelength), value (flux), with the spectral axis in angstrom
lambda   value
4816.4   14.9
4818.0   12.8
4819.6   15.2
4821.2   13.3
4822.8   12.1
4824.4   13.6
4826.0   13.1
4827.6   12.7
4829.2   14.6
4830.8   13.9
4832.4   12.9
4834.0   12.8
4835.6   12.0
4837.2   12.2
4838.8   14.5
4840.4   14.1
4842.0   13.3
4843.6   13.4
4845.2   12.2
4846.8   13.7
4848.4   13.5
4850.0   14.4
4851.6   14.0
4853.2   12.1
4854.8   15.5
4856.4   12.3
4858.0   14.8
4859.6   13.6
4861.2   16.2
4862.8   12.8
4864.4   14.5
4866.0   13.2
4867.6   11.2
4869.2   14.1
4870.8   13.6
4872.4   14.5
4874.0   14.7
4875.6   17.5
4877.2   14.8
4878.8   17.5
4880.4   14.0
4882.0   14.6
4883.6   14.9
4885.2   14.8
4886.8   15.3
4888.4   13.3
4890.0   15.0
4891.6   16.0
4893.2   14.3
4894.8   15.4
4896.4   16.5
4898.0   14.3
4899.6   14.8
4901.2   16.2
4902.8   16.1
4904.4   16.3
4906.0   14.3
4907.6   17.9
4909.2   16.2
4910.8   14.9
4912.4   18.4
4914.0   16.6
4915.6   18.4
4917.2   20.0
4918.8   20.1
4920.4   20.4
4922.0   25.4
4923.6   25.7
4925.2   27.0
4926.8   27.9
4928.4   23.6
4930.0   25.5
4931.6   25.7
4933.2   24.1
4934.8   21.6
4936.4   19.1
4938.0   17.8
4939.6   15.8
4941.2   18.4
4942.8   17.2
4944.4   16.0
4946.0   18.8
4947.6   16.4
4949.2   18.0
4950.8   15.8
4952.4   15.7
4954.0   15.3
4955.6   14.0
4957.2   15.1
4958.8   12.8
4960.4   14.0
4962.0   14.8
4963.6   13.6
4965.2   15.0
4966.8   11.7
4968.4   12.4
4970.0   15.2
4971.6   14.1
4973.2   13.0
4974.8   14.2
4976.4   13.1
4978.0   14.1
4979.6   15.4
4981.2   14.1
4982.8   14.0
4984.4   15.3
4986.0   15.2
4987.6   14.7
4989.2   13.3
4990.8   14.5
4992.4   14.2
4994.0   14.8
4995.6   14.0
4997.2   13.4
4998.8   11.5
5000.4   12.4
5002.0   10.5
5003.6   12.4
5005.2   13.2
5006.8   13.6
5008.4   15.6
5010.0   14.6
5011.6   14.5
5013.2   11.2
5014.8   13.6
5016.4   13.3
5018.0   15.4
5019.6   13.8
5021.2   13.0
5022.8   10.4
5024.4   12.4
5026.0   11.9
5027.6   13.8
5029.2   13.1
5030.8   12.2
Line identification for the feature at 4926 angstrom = H-gamma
